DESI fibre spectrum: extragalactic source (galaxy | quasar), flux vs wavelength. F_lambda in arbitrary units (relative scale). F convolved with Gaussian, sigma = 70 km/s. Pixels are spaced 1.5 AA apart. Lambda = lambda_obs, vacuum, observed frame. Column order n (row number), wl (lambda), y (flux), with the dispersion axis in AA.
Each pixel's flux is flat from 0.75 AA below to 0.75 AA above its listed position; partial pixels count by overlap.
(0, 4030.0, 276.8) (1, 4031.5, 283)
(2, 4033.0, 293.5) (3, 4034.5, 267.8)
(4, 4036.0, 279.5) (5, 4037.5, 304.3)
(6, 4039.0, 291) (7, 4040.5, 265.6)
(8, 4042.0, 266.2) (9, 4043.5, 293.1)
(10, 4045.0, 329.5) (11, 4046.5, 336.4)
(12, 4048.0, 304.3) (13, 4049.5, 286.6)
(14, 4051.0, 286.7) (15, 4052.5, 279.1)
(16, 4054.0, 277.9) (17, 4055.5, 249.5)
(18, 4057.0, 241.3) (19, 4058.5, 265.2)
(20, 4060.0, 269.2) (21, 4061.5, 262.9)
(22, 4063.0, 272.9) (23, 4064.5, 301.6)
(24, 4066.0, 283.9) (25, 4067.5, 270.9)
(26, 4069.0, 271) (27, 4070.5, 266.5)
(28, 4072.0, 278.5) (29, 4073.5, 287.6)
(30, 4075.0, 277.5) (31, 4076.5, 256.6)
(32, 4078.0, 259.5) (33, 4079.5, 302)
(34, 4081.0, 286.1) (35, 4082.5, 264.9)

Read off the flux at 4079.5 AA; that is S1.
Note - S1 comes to 302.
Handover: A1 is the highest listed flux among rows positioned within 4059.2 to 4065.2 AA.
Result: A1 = 301.6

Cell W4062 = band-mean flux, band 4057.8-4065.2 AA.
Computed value 274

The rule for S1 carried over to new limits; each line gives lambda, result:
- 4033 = 293.5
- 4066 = 283.9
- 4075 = 277.5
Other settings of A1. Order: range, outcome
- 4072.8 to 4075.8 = 287.6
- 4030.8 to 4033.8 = 293.5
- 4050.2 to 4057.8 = 286.7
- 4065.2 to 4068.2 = 283.9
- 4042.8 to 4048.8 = 336.4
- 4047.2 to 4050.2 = 304.3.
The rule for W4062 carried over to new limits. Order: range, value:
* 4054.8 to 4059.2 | 252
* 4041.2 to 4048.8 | 306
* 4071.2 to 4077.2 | 275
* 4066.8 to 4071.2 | 269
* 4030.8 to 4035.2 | 282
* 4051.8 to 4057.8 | 262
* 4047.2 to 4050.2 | 296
